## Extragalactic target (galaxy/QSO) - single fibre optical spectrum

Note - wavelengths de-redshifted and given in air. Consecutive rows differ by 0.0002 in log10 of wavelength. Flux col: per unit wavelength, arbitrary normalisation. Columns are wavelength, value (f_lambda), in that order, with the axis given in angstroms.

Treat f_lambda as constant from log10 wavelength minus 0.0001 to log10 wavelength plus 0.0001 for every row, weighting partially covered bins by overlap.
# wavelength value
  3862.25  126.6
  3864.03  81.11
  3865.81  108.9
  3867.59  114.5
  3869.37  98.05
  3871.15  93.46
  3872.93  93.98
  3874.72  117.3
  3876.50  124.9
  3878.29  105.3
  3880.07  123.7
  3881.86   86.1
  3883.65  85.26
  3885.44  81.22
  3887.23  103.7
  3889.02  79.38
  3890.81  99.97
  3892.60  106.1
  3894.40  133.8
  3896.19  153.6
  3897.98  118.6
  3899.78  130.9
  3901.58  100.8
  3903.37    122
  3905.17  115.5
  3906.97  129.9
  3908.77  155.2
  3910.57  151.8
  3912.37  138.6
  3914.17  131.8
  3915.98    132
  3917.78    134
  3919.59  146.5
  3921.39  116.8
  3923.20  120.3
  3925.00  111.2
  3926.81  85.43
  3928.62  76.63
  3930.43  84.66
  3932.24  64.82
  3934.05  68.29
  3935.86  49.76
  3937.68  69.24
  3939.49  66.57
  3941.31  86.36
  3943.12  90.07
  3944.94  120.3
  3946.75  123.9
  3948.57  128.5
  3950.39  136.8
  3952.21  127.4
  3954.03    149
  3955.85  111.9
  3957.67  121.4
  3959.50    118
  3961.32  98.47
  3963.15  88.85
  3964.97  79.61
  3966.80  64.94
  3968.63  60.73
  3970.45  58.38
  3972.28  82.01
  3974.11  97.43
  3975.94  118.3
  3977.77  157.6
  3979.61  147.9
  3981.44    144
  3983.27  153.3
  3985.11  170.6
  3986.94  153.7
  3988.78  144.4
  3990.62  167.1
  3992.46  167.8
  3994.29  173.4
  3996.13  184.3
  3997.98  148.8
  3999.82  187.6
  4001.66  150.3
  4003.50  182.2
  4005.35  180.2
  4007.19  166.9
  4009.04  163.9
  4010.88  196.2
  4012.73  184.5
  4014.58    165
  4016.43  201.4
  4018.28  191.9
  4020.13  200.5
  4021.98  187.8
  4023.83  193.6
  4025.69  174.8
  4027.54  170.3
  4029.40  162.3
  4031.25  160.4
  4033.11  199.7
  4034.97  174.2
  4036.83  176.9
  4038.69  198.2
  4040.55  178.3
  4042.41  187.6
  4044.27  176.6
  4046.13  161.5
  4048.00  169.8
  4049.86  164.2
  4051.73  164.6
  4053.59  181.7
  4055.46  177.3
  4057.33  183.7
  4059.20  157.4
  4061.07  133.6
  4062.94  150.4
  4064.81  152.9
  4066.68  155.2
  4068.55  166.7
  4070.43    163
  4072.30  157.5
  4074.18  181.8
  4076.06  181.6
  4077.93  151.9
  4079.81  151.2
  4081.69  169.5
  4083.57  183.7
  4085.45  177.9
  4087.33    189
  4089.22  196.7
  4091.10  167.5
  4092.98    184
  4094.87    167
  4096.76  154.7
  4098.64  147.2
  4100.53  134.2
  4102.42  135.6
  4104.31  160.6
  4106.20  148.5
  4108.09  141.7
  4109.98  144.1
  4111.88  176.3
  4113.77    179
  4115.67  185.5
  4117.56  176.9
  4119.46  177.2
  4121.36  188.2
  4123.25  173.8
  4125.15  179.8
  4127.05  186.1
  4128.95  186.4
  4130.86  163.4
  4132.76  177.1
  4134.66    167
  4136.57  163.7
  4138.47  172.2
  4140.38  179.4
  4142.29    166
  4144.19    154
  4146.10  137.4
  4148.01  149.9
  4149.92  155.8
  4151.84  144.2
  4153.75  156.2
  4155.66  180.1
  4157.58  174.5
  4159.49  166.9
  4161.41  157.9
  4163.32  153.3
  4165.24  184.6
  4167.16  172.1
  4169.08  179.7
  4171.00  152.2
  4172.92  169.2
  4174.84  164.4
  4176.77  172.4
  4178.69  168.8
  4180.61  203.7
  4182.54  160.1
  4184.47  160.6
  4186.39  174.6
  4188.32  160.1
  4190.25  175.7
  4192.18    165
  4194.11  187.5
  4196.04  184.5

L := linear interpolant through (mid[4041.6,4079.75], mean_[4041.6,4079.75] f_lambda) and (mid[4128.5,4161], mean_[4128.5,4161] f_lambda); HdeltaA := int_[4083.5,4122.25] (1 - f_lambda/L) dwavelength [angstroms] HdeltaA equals -0.54 angstroms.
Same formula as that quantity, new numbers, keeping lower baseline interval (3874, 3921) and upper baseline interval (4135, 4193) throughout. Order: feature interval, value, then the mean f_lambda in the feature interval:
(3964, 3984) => 4.2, 105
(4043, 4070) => -3.1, 164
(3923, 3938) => 5.4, 79.8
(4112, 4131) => -2.6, 180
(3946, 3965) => 1.6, 118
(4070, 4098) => -3.6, 172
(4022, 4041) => -4.9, 179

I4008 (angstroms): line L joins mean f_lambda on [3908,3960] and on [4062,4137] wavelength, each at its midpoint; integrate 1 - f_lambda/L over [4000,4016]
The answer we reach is -4.6 angstroms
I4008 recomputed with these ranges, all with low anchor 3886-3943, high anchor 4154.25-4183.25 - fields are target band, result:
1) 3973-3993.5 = -3.51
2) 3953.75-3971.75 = 4.07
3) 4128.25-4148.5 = -0.27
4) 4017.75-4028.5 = -4.07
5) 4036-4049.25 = -3.63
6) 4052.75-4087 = -4.51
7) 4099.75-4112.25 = 0.62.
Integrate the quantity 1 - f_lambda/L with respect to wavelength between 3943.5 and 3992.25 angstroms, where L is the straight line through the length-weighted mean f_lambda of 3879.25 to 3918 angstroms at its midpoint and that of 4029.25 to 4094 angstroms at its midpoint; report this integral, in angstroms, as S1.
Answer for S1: 7.12 angstroms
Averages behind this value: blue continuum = 119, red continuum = 171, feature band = 121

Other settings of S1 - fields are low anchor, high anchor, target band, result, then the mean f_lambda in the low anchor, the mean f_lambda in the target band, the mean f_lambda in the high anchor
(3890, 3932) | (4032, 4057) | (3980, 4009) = -1.5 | 121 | 165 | 178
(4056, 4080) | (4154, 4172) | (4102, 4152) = -0.1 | 161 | 166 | 169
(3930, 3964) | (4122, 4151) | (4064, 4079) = -2.0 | 100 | 164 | 168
